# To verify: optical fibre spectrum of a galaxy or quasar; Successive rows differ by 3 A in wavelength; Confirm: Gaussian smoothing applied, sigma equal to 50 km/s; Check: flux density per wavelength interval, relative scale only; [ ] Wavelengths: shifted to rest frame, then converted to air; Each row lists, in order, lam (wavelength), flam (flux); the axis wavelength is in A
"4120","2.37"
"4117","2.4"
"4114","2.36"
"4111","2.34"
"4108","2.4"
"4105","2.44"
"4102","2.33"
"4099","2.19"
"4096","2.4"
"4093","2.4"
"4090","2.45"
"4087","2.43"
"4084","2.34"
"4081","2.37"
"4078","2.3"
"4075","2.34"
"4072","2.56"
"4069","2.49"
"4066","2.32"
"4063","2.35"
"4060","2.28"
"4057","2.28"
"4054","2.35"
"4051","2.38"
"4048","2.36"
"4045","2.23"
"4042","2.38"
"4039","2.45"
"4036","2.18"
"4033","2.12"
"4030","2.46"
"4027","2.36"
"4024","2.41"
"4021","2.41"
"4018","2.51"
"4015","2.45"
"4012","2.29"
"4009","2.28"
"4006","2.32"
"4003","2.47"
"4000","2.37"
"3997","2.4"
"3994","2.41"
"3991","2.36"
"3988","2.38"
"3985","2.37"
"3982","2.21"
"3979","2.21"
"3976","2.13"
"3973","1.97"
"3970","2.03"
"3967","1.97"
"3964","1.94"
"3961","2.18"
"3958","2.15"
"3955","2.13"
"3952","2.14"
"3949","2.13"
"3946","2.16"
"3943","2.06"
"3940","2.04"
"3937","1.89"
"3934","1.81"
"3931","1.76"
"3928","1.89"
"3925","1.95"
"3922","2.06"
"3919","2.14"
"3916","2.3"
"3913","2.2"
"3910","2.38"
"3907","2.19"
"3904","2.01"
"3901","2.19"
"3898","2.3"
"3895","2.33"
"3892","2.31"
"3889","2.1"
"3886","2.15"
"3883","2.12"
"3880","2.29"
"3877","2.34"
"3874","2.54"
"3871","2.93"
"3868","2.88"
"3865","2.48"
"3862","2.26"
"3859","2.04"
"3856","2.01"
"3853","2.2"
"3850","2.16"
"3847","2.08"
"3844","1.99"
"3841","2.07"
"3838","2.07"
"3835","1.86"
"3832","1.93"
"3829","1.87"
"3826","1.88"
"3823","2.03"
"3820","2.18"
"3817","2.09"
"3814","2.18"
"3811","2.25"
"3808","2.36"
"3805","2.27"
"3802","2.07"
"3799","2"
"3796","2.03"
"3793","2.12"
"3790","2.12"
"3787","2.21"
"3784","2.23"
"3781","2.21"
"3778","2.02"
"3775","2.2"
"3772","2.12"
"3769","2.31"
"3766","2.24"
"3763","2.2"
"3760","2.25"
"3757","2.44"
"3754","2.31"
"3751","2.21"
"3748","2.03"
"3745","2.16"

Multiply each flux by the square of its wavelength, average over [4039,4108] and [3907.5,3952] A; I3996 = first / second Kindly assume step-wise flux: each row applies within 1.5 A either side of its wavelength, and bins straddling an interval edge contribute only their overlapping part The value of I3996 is 1.2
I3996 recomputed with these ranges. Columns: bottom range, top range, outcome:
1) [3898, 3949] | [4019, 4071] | 1.20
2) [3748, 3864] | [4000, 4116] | 1.26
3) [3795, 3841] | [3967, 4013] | 1.20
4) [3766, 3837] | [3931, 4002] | 1.11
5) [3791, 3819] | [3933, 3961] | 1.03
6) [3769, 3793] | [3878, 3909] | 1.08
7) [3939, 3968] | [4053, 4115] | 1.21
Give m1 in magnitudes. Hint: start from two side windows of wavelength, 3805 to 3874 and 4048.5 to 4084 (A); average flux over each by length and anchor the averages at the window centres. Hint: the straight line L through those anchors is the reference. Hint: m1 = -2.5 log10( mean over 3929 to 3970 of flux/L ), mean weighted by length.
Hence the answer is 0.12 mag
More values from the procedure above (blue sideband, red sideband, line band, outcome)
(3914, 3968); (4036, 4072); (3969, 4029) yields -0.06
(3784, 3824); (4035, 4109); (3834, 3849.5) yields 0.08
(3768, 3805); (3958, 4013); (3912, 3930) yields 0.06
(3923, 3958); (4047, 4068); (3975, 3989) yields -0.07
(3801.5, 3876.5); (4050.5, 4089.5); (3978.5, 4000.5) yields -0.02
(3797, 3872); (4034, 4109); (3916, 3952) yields 0.12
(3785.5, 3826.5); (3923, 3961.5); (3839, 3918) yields -0.09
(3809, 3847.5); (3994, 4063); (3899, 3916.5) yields -0.02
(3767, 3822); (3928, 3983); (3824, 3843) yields 0.10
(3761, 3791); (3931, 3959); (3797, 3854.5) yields 0.03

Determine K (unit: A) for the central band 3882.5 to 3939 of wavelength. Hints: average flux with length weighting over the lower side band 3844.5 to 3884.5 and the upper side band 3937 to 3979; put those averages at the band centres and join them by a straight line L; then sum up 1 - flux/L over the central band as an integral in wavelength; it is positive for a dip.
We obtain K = 2.4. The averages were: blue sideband 2.32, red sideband 2.08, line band 2.11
